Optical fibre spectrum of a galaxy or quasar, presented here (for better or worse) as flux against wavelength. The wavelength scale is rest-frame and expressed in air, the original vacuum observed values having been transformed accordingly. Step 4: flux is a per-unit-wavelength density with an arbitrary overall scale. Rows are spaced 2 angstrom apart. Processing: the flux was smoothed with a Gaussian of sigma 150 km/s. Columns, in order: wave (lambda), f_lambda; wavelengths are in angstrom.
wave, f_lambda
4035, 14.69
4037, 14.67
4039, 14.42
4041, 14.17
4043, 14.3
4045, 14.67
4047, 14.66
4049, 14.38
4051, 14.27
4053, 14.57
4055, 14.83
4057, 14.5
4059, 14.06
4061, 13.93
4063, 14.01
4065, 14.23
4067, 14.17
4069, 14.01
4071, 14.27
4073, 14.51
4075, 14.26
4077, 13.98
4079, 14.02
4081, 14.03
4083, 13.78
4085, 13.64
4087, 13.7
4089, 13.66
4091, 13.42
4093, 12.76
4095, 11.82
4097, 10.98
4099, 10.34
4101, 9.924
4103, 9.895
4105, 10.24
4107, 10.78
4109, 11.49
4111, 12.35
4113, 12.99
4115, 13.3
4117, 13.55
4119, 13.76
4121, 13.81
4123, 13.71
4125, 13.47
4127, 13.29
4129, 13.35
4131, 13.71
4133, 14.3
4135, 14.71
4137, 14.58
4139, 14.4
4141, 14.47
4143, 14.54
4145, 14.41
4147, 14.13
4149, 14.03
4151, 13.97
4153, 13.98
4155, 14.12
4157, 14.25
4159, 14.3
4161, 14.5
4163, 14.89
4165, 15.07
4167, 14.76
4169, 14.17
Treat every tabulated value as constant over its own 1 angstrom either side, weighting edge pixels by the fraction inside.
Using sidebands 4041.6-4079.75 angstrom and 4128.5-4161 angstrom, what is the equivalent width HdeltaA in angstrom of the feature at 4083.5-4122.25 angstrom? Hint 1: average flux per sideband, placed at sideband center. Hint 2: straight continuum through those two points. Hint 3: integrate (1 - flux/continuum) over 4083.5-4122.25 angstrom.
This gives 5.4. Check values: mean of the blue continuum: 14.3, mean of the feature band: 12.3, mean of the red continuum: 14.2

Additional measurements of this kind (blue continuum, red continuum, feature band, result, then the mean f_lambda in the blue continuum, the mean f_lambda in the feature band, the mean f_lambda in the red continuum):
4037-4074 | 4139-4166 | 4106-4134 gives 2.4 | 14.3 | 13.1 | 14.4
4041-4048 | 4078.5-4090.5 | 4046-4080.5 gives -0.3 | 14.5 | 14.3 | 13.8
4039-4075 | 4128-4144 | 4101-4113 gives 2.7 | 14.3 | 11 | 14.3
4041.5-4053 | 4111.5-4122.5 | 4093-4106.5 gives 2.9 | 14.5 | 10.7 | 13.4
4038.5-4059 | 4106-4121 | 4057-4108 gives 2.1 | 14.5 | 13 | 12.7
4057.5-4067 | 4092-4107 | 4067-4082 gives -1.3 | 14.1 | 14.2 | 10.8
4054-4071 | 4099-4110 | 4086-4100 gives -1.1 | 14.2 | 12.4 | 10.5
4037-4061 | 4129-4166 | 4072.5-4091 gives 0.6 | 14.4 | 13.9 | 14.3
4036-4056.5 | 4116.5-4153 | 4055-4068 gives 0.2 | 14.5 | 14.2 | 14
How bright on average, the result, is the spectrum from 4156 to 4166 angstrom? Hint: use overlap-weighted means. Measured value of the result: 14.6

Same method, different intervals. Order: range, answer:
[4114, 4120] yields 13.5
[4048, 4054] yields 14.4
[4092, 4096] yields 12.3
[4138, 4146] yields 14.5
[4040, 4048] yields 14.4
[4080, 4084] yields 13.9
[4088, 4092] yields 13.5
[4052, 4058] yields 14.6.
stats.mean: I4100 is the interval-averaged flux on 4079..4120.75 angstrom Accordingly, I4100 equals 12.4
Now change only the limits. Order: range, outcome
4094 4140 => 12.6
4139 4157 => 14.2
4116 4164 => 14.1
